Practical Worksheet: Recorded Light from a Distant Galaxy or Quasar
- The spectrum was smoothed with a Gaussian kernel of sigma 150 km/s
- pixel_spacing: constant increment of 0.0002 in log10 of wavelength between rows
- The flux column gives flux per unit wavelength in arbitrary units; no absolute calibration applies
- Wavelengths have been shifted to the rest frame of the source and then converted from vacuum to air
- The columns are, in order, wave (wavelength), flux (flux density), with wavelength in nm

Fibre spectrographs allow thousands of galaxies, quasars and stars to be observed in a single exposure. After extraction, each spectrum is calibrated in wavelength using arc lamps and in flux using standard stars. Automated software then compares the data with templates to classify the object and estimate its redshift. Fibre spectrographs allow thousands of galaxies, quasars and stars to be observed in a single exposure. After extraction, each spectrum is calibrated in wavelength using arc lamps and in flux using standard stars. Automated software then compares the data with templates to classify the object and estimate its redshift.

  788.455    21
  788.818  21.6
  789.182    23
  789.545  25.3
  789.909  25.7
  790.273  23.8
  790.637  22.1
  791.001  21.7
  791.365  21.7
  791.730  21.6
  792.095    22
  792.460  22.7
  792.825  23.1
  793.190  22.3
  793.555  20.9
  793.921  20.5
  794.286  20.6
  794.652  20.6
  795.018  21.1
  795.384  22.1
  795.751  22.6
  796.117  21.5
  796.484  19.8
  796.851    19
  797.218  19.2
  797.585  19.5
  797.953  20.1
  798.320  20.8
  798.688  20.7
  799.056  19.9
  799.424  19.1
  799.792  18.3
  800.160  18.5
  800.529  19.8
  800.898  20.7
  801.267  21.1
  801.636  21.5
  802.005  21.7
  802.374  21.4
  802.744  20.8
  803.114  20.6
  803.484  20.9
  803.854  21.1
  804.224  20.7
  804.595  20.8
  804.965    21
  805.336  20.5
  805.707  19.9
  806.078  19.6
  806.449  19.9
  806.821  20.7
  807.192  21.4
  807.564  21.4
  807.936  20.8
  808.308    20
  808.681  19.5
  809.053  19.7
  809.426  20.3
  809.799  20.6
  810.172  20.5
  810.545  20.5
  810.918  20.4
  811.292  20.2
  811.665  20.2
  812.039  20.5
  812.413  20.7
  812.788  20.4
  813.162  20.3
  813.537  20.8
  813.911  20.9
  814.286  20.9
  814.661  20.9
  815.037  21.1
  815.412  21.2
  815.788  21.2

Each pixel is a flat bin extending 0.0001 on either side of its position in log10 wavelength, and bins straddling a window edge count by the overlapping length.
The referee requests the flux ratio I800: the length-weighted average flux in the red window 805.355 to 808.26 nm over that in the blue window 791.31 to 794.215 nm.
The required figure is 0.94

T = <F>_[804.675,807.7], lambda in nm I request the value 20.5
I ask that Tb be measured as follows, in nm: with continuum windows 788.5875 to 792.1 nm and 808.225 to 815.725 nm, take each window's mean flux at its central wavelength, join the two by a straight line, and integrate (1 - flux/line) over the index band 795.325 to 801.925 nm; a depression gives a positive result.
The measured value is 0.52 nm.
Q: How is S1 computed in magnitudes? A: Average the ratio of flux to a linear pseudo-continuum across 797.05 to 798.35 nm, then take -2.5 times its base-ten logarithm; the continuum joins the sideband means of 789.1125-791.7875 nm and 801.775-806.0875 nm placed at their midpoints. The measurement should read 0.11 mag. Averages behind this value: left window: 23.2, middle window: 19.8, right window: 20.8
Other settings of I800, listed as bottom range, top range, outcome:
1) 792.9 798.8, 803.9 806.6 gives 0.98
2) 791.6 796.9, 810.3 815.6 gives 0.96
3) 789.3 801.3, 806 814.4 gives 0.97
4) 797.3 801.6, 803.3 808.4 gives 1.04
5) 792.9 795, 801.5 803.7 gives 1.00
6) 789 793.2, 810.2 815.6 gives 0.90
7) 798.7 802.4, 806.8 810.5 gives 1.02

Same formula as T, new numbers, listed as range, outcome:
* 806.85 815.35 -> 20.6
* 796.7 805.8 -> 20.3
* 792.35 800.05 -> 20.6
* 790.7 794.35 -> 21.8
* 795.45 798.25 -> 20.3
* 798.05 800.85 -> 19.7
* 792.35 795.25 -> 21.5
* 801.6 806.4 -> 20.8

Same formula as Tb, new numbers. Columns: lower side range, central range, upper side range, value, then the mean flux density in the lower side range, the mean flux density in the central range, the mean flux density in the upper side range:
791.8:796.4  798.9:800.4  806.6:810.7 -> 0.16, 21.6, 19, 20.5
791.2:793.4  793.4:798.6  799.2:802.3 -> 0.17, 22.2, 20.6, 20.1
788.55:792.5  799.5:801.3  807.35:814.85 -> 0.18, 22.8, 19.5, 20.5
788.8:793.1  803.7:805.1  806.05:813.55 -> 0.01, 22.9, 20.9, 20.4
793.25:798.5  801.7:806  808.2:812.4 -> -0.09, 20.6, 20.8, 20.2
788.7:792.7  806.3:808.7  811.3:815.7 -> 0.07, 22.9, 20.6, 20.7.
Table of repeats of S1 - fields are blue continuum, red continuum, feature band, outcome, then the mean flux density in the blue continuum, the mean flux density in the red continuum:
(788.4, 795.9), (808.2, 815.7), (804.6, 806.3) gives 0.039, 22.2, 20.5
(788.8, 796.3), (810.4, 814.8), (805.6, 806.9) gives 0.059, 22.2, 20.6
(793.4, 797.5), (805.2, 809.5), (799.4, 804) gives 0.001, 20.7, 20.3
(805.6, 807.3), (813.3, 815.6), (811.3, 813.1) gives 0.018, 20.3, 21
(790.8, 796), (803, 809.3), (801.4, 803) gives -0.023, 21.7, 20.5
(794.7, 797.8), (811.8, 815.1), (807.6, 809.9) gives 0.024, 20.6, 20.7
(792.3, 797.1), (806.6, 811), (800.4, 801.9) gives 0.002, 21.3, 20.5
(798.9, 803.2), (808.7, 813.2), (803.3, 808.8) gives -0.013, 20.3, 20.3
